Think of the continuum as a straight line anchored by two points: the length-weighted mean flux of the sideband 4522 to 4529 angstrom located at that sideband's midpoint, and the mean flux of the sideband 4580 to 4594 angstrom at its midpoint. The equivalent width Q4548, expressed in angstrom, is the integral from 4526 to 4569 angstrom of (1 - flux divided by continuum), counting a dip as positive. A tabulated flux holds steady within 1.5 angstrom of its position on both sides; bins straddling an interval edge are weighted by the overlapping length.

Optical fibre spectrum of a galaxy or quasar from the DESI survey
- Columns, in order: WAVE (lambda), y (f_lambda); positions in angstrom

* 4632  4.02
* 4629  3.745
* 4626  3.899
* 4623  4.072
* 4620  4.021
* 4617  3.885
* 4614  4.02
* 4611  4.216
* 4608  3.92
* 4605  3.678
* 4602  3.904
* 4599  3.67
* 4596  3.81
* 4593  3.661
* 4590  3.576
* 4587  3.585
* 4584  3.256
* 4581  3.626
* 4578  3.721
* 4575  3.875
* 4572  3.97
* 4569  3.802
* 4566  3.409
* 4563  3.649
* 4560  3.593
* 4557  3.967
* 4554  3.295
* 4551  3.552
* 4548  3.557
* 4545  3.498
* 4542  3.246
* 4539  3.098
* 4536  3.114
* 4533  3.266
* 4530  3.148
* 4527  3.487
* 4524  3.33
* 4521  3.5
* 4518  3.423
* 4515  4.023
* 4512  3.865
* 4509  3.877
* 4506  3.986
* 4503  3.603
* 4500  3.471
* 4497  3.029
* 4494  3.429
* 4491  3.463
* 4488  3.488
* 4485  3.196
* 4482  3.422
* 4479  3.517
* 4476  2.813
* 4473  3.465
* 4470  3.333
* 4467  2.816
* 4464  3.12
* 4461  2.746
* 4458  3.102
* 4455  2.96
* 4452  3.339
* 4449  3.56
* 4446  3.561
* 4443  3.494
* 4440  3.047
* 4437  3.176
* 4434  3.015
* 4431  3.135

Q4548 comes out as 0.2 angstrom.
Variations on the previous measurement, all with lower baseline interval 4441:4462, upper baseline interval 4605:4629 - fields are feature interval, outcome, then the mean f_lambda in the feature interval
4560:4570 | 0.4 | 3.61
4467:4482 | 0.5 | 3.25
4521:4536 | 1.2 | 3.31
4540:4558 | 0.9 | 3.5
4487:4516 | -1.2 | 3.62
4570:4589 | 0.7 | 3.67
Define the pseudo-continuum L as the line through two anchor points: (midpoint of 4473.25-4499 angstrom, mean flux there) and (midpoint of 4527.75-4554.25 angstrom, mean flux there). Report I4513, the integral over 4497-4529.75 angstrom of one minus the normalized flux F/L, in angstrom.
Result -2.95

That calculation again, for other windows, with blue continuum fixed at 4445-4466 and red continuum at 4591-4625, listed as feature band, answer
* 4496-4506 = -0.2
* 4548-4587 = 0.7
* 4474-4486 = 0.2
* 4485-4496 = -0.2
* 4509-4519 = -1.0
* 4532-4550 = 1.4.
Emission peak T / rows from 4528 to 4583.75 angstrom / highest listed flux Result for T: 3.97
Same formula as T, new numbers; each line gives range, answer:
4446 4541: 4.023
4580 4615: 4.216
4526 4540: 3.487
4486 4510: 3.986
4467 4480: 3.517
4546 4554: 3.557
